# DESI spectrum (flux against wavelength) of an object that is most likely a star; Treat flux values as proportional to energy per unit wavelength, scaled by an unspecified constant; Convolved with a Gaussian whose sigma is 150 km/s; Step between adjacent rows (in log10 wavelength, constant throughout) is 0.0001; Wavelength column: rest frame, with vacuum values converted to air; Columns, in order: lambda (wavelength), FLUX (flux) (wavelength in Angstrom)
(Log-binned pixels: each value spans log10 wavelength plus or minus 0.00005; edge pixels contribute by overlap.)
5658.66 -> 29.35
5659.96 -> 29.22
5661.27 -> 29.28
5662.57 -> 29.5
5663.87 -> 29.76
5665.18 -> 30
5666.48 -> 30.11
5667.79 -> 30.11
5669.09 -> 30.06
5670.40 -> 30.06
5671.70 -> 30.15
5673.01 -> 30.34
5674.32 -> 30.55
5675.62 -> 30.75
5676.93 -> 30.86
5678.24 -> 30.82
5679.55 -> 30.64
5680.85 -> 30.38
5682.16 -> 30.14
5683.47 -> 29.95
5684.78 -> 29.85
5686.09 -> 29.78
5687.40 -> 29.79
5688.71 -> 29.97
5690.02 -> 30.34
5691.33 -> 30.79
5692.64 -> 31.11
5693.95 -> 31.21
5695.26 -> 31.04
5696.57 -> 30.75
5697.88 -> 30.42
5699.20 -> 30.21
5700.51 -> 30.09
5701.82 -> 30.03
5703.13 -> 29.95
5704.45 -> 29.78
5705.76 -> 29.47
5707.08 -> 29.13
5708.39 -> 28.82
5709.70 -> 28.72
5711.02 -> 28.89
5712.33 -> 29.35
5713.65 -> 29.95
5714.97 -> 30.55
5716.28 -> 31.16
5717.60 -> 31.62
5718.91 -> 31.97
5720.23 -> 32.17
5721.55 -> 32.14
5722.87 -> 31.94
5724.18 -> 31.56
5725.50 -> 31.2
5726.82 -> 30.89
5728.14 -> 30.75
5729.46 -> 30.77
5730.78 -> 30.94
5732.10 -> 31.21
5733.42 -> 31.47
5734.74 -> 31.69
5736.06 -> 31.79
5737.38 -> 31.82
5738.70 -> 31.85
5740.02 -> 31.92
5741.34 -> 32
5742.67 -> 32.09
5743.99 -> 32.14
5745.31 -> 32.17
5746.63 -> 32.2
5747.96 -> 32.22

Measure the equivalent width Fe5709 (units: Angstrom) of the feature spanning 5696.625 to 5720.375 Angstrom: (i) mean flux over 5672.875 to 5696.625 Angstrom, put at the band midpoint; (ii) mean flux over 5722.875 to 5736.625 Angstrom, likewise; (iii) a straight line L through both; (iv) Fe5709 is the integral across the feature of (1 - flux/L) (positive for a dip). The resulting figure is 0.6 Angstrom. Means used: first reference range 30.5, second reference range 31.3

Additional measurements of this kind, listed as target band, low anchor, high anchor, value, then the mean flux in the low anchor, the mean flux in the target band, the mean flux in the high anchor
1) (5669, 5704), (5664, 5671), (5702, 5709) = -0.7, 30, 30.4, 29.5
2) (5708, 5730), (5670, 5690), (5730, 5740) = 0.3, 30.3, 30.8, 31.6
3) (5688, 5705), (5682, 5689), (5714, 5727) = 0.0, 29.9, 30.4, 31.5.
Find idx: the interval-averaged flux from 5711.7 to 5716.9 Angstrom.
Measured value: 30.2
